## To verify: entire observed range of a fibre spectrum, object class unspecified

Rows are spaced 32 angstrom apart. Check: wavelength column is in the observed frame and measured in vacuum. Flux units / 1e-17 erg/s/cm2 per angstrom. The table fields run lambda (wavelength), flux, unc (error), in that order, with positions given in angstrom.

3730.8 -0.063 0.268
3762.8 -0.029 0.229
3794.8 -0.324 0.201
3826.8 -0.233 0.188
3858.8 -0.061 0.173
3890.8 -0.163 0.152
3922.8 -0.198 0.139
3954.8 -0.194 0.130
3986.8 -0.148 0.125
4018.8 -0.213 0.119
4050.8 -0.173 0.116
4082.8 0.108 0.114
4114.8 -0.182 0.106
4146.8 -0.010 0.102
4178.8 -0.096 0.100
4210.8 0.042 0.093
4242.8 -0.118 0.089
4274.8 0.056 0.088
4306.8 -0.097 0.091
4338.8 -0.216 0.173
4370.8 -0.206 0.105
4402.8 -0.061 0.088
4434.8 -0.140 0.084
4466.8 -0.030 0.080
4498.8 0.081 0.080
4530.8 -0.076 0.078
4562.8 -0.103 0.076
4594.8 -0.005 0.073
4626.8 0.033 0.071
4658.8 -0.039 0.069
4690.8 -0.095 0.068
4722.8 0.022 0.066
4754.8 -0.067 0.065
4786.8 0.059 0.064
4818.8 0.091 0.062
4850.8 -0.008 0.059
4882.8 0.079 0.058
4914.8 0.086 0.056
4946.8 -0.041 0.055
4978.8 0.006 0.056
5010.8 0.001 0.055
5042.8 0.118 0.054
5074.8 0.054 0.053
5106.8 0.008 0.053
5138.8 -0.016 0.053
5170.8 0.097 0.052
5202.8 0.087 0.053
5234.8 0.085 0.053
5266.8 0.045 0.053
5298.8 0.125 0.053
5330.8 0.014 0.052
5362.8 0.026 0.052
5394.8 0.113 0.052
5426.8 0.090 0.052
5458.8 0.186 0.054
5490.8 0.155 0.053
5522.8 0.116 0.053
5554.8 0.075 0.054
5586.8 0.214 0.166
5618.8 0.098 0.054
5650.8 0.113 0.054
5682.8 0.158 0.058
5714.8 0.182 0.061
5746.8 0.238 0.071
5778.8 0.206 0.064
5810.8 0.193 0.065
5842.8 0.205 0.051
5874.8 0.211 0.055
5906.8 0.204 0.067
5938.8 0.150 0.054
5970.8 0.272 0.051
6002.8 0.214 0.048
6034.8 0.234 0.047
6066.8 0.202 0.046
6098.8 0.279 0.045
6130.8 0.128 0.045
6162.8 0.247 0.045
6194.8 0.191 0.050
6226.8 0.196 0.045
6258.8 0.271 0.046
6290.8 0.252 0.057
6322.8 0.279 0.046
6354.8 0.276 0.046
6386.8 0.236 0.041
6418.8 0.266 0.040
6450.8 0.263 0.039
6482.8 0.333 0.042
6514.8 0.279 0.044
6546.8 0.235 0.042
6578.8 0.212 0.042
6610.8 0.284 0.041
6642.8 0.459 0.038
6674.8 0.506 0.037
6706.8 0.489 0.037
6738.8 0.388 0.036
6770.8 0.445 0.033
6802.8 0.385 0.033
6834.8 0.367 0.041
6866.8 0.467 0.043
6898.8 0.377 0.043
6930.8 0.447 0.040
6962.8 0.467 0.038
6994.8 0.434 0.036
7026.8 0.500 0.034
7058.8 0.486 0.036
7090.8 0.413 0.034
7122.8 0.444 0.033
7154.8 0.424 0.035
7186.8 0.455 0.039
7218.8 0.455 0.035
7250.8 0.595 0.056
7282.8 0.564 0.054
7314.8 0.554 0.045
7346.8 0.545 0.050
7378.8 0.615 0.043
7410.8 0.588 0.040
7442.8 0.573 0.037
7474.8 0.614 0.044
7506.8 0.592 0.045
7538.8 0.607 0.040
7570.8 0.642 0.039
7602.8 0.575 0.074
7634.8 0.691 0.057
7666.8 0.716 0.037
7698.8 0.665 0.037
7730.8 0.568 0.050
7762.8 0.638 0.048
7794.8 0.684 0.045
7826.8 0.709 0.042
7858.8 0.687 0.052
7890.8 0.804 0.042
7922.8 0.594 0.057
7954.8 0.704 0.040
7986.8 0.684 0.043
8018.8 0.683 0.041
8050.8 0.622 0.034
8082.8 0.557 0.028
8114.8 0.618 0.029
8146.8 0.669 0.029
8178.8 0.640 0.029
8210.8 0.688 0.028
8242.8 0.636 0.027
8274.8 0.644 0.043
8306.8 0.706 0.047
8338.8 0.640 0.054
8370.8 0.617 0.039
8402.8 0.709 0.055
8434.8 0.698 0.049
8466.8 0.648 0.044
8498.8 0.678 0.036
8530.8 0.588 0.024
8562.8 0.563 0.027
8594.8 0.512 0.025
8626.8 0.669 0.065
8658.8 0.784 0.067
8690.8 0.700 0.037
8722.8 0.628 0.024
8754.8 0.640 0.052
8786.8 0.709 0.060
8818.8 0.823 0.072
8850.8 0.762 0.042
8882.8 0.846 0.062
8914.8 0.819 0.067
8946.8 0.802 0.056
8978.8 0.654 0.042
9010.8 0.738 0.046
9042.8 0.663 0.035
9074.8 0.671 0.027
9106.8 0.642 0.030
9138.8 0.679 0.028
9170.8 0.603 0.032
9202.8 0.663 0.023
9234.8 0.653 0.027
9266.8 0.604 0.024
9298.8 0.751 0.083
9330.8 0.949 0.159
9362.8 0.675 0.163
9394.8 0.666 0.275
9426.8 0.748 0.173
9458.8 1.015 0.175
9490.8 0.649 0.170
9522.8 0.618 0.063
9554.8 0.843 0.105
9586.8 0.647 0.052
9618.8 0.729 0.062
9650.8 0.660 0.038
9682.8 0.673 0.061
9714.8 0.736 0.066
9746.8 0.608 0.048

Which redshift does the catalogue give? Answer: 0.661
